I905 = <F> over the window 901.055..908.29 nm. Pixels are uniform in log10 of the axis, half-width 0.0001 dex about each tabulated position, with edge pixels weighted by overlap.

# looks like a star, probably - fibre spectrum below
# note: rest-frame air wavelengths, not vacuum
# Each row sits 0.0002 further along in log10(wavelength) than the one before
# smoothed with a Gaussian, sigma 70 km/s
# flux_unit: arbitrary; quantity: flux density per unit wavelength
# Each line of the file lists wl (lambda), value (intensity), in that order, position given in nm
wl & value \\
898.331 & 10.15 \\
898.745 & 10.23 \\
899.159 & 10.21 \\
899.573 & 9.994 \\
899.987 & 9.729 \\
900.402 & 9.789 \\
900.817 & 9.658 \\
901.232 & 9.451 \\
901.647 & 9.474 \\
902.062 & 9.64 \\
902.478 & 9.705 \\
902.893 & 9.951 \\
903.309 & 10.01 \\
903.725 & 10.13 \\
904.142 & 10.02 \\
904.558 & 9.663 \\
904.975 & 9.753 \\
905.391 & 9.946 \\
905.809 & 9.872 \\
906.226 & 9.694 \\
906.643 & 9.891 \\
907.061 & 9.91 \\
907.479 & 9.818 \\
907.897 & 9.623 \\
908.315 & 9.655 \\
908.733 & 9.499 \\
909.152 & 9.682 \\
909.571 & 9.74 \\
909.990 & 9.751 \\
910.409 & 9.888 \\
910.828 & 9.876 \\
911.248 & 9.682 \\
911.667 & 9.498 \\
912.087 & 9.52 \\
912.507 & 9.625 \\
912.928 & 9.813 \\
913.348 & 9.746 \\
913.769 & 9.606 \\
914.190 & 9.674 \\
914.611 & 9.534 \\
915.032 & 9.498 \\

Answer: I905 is 9.8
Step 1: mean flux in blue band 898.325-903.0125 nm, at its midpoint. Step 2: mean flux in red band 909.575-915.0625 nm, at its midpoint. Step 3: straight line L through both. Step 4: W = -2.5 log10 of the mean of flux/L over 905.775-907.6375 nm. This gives -0.01 mag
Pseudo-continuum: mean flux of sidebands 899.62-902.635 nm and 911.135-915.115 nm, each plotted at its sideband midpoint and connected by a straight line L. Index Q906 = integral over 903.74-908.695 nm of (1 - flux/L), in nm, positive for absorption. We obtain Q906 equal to -0.09 nm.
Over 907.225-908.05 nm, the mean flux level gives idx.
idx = 9.74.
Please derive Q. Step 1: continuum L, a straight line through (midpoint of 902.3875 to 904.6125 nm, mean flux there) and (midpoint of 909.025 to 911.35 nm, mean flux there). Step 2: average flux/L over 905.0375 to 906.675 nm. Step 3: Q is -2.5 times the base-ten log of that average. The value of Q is 0.005 mag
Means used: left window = 9.94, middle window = 9.84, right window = 9.78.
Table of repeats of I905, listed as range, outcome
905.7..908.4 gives 9.78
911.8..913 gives 9.62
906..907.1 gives 9.82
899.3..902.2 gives 9.69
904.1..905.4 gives 9.82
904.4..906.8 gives 9.81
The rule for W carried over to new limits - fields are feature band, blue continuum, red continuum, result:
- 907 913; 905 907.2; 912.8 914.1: 0.009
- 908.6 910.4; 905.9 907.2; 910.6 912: 0.004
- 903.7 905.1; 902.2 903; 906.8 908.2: -0.008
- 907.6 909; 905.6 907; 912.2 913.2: 0.020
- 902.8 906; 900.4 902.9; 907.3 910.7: -0.028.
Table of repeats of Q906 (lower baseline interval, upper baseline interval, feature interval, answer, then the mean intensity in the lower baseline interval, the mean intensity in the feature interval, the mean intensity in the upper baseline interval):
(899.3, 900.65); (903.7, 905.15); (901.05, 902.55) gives 0.05 nm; 9.85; 9.56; 9.86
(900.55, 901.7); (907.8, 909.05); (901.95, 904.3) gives -0.09 nm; 9.55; 9.92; 9.6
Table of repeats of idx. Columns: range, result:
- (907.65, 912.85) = 9.67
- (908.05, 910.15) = 9.66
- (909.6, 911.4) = 9.8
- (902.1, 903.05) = 9.79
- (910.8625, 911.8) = 9.65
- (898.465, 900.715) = 9.98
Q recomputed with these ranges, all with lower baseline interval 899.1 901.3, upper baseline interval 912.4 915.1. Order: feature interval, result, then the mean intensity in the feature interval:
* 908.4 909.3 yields 0.012 mag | 9.59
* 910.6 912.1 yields 0.001 mag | 9.67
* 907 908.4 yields -0.003 mag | 9.74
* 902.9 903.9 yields -0.031 mag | 10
